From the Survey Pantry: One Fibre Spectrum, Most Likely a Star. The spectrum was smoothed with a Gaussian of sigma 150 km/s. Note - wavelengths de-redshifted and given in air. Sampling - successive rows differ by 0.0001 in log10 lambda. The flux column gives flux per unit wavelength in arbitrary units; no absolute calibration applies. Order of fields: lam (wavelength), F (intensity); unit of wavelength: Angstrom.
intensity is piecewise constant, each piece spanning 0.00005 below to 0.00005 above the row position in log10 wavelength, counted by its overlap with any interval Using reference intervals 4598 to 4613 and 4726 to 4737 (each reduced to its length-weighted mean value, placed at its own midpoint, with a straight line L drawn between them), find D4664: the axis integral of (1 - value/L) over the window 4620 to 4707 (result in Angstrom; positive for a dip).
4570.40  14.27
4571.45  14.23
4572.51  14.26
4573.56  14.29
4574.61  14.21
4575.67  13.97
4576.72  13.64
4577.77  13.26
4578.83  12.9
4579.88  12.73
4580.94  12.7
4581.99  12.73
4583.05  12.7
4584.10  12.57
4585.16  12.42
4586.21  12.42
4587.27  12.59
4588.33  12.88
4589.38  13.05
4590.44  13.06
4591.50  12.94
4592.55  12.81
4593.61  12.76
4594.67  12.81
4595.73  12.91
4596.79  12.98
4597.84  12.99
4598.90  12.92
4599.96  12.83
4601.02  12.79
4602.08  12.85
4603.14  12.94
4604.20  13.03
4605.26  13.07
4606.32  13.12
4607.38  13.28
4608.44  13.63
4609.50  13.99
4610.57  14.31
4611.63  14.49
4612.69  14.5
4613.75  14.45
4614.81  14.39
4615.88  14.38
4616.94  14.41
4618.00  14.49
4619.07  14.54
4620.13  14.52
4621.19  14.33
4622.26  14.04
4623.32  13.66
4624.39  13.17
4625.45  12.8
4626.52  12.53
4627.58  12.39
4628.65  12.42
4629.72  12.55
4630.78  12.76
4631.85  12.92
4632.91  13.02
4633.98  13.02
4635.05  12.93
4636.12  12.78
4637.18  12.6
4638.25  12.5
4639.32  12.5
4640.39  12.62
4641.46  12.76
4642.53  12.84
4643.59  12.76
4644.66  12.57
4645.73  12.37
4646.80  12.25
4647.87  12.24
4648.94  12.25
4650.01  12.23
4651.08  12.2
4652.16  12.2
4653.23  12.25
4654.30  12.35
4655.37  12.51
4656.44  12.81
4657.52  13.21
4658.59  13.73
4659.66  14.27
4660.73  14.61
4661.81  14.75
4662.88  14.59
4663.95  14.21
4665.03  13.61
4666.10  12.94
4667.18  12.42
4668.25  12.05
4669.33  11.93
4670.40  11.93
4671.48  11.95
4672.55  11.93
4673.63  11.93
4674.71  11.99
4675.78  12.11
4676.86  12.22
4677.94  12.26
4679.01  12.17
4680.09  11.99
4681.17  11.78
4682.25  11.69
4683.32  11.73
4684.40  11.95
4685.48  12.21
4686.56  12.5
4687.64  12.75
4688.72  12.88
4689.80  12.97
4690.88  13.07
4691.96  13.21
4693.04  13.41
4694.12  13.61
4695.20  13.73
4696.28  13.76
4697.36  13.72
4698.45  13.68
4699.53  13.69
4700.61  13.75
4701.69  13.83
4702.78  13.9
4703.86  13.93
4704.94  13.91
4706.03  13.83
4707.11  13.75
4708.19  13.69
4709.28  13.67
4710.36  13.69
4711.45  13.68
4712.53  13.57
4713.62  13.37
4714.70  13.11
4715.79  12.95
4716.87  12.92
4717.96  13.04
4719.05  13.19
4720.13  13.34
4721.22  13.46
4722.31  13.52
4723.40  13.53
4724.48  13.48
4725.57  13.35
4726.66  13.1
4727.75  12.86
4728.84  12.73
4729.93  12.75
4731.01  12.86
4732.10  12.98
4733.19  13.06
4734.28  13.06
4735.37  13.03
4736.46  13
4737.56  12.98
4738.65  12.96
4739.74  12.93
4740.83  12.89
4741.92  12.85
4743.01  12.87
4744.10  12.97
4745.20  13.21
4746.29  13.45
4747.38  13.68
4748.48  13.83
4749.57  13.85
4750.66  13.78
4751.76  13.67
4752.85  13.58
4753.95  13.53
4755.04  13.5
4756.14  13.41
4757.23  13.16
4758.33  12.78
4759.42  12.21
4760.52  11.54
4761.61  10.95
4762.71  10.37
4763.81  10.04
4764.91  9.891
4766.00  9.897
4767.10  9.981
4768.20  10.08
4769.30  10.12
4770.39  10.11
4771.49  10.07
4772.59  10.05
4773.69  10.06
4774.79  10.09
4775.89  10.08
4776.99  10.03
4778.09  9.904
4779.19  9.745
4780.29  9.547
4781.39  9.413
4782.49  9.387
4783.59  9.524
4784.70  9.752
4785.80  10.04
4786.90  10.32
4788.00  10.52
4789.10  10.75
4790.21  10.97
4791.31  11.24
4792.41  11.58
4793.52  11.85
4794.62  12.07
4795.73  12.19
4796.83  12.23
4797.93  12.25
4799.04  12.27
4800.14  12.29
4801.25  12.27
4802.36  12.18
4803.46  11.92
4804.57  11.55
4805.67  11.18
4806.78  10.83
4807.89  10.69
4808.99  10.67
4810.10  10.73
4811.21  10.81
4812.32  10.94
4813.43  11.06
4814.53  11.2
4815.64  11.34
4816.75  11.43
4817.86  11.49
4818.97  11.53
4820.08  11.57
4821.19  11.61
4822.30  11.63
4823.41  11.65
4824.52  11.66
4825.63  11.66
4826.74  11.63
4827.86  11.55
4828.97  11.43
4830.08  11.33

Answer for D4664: 1.88 Angstrom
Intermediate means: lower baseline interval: 13.4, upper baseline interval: 13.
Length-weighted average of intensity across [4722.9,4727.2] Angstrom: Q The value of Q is 13.4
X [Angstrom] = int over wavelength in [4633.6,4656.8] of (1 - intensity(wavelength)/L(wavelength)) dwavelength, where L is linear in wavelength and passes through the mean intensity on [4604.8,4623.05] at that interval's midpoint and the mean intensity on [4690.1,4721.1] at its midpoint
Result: 2.3 Angstrom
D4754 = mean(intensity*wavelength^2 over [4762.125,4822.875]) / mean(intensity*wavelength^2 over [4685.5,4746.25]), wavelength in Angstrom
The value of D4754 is 0.8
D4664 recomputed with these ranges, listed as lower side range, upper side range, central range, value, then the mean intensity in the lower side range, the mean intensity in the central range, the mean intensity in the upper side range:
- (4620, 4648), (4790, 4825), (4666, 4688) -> 0.8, 12.9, 12.1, 11.5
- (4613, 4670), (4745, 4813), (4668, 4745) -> -4.5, 13.1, 13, 11.3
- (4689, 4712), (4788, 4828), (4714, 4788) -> 3.9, 13.6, 12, 11.5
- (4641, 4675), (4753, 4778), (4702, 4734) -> -4.2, 12.8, 13.4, 11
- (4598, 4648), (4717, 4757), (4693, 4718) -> -0.7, 13.2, 13.6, 13.2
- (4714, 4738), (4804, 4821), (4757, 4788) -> 4.5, 13.1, 10.3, 11.1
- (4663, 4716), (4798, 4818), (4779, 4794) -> 1.7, 13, 10.3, 11.4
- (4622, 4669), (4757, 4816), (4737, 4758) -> -3.5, 12.9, 13.3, 10.9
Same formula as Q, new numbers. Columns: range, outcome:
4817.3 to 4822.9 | 11.6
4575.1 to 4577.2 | 13.8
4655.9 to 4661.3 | 13.7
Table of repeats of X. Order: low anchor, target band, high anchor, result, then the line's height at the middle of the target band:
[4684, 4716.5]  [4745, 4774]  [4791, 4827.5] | 1.24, 12.4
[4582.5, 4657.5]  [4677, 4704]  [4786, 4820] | -1.17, 12.4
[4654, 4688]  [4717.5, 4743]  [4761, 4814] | -3.07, 11.7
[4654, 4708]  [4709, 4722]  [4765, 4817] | -1.08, 12.3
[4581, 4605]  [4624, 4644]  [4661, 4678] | 0.06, 12.8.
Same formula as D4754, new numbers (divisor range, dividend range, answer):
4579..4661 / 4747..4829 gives 0.93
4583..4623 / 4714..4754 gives 1.04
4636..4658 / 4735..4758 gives 1.11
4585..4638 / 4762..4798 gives 0.84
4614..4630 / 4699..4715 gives 1.04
